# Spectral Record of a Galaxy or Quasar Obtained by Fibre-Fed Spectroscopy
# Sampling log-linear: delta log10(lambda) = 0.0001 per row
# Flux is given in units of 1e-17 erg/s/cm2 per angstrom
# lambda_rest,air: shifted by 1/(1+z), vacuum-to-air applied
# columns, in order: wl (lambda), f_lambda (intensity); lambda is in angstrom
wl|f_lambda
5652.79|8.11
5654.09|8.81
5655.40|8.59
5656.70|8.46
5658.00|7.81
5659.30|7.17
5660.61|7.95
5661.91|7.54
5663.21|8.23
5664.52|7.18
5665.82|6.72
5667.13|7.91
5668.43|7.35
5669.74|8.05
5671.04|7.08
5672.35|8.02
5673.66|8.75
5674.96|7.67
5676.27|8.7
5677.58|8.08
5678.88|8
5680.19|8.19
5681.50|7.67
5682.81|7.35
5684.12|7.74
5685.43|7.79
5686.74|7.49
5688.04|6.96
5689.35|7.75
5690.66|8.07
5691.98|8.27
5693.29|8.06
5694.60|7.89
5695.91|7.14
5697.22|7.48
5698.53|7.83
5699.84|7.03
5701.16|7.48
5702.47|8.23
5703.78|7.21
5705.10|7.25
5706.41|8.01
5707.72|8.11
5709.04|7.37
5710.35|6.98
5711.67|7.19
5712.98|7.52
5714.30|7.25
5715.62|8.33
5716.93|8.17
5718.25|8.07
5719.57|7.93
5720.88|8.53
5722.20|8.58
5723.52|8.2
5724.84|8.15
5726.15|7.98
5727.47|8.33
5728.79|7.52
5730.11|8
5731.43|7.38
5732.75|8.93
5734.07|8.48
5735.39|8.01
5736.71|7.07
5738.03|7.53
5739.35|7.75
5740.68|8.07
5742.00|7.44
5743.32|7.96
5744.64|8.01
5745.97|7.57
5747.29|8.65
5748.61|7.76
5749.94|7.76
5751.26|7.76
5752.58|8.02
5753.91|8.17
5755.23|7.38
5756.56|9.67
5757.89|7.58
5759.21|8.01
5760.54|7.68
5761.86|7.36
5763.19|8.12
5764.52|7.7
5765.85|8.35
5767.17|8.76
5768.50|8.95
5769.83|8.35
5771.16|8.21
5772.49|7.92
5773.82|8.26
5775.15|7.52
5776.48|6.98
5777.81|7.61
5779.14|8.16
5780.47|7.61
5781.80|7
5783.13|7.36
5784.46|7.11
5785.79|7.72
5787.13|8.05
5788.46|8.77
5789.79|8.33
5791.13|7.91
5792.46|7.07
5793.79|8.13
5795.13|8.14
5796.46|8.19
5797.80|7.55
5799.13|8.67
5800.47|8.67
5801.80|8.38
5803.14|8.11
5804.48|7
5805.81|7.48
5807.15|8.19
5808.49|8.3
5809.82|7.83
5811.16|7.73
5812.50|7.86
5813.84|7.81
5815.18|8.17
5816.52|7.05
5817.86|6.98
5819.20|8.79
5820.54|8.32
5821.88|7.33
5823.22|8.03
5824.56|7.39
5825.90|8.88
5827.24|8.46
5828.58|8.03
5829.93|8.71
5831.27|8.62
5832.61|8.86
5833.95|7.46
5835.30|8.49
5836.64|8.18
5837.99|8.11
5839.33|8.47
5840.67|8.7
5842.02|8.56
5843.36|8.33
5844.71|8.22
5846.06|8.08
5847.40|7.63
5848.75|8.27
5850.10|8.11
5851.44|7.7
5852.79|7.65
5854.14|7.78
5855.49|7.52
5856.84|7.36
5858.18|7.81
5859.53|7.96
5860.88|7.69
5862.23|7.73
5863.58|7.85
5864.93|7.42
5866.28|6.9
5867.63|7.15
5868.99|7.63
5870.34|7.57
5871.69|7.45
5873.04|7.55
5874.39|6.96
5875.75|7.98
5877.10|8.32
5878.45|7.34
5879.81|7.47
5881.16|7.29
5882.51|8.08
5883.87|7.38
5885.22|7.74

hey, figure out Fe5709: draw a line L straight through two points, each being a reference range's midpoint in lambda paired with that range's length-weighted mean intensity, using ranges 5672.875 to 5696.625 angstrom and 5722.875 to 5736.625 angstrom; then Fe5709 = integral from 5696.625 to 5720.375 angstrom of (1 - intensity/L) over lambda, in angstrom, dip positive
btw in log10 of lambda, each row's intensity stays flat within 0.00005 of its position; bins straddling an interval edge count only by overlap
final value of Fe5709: 1.0 angstrom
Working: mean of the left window 7.86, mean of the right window 8.06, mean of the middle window 7.64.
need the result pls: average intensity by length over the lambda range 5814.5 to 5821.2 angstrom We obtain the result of 7.86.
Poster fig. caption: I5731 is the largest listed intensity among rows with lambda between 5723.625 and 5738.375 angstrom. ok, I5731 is 8.93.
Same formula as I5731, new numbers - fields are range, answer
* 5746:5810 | 9.67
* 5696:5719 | 8.33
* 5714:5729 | 8.58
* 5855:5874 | 7.96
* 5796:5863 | 8.88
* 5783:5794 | 8.77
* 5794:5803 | 8.67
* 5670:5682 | 8.75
